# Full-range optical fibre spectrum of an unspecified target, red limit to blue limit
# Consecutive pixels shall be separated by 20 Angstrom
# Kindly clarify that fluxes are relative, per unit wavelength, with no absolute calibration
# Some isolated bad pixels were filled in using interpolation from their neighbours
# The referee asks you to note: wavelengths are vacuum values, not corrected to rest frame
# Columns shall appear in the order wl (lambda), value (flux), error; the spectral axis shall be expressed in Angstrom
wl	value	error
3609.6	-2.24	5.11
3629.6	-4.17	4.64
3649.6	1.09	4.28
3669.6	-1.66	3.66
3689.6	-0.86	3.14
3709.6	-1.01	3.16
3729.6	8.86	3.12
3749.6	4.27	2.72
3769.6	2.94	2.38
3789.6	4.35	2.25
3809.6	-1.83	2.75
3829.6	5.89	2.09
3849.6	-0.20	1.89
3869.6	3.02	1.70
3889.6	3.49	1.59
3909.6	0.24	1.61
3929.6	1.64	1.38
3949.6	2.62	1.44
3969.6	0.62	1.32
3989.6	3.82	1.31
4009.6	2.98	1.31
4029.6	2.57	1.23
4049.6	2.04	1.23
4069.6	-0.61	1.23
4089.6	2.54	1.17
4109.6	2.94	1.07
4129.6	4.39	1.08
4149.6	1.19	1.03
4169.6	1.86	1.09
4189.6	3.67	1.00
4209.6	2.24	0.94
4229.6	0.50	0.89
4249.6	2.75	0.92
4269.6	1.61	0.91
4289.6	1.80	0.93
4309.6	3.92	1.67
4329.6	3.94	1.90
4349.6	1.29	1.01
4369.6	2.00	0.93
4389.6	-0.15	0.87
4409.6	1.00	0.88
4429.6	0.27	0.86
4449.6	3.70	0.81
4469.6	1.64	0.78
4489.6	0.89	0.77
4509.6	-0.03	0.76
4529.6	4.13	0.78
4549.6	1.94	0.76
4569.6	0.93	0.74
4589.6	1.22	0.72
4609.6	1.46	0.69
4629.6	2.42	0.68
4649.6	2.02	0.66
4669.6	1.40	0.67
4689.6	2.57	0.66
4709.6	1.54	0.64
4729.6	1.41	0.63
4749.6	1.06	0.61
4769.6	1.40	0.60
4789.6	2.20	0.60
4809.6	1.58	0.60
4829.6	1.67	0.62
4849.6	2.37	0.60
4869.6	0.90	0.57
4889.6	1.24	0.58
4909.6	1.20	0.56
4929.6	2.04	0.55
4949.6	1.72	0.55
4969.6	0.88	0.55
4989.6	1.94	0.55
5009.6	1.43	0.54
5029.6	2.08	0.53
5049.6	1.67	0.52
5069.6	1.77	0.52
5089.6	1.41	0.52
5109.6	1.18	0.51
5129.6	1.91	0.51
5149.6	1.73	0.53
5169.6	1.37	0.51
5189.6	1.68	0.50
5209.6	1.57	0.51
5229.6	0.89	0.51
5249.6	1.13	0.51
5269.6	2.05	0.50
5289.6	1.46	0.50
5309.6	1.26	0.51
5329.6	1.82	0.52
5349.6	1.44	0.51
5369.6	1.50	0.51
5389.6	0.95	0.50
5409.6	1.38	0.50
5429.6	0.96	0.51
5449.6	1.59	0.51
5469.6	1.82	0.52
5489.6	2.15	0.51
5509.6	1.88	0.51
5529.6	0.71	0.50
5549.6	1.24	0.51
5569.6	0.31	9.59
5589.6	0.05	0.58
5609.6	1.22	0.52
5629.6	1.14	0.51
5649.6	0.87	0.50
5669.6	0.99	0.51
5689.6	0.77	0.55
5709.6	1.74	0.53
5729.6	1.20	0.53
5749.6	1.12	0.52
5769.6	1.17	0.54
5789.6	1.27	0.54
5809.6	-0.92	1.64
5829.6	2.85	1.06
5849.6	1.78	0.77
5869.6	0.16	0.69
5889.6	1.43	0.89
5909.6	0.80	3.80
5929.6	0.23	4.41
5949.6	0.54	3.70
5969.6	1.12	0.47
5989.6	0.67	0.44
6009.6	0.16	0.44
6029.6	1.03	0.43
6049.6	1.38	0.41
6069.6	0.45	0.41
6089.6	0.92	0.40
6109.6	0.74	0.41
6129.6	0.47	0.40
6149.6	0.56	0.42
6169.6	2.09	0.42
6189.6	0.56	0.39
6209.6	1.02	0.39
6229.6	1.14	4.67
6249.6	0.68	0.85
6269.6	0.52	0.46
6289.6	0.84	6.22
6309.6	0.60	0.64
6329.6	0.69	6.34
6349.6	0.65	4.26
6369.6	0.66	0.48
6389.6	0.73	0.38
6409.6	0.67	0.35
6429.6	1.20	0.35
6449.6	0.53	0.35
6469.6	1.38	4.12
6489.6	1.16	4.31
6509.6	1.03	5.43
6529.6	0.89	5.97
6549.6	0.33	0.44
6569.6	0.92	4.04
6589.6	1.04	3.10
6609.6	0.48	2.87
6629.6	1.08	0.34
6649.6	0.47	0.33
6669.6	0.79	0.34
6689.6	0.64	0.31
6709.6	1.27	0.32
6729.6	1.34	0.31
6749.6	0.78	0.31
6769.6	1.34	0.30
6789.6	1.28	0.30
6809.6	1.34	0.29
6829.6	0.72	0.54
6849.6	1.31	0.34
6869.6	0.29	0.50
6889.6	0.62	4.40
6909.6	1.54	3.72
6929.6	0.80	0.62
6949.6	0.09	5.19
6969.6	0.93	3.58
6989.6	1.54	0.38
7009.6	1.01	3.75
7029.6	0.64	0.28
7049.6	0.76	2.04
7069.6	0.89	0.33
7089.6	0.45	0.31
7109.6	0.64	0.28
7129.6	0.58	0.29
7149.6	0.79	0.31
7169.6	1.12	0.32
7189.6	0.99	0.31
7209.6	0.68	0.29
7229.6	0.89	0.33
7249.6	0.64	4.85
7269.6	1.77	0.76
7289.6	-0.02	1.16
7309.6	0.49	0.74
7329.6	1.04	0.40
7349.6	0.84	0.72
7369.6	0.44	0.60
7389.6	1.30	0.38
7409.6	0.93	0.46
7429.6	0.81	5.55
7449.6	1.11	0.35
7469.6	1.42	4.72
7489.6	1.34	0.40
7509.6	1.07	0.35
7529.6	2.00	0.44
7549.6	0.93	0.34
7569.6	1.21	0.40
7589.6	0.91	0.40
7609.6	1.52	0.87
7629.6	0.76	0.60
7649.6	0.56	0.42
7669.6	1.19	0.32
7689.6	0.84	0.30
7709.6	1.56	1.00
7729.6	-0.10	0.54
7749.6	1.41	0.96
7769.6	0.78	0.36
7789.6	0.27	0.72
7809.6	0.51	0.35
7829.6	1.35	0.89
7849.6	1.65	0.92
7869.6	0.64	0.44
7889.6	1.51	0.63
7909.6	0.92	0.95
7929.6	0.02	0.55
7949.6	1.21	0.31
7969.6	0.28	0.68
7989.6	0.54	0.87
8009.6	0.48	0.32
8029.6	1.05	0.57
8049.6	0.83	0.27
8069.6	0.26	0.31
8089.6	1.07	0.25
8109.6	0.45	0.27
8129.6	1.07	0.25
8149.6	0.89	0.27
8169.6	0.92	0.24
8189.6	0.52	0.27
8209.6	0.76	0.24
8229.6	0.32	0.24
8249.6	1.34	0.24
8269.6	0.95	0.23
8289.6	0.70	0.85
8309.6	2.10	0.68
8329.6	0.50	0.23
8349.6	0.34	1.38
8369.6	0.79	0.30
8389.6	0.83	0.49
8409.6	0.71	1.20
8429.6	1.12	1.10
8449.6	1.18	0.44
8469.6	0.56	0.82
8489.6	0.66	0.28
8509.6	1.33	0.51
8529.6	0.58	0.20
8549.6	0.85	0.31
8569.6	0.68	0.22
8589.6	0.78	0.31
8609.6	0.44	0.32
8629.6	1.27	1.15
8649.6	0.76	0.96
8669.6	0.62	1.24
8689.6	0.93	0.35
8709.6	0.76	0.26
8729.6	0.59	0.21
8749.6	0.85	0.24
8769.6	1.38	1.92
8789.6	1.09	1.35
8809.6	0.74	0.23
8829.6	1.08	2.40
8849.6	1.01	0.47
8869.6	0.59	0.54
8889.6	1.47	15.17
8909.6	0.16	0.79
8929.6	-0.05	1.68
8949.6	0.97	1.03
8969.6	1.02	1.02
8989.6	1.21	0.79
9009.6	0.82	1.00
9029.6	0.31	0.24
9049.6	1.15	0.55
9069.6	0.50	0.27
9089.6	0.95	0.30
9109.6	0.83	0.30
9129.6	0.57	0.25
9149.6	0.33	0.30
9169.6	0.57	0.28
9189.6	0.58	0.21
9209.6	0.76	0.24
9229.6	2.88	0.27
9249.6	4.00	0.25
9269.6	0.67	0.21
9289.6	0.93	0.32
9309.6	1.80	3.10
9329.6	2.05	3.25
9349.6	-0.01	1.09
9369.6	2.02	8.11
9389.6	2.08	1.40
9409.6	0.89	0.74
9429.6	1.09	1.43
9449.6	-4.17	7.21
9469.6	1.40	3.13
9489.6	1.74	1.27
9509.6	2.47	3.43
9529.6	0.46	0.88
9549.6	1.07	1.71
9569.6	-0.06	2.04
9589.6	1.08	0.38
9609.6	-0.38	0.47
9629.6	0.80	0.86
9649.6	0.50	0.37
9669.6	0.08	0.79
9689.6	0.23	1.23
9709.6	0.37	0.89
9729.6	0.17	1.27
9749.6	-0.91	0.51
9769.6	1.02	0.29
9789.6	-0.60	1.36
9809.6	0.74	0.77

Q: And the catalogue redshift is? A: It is 1.478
